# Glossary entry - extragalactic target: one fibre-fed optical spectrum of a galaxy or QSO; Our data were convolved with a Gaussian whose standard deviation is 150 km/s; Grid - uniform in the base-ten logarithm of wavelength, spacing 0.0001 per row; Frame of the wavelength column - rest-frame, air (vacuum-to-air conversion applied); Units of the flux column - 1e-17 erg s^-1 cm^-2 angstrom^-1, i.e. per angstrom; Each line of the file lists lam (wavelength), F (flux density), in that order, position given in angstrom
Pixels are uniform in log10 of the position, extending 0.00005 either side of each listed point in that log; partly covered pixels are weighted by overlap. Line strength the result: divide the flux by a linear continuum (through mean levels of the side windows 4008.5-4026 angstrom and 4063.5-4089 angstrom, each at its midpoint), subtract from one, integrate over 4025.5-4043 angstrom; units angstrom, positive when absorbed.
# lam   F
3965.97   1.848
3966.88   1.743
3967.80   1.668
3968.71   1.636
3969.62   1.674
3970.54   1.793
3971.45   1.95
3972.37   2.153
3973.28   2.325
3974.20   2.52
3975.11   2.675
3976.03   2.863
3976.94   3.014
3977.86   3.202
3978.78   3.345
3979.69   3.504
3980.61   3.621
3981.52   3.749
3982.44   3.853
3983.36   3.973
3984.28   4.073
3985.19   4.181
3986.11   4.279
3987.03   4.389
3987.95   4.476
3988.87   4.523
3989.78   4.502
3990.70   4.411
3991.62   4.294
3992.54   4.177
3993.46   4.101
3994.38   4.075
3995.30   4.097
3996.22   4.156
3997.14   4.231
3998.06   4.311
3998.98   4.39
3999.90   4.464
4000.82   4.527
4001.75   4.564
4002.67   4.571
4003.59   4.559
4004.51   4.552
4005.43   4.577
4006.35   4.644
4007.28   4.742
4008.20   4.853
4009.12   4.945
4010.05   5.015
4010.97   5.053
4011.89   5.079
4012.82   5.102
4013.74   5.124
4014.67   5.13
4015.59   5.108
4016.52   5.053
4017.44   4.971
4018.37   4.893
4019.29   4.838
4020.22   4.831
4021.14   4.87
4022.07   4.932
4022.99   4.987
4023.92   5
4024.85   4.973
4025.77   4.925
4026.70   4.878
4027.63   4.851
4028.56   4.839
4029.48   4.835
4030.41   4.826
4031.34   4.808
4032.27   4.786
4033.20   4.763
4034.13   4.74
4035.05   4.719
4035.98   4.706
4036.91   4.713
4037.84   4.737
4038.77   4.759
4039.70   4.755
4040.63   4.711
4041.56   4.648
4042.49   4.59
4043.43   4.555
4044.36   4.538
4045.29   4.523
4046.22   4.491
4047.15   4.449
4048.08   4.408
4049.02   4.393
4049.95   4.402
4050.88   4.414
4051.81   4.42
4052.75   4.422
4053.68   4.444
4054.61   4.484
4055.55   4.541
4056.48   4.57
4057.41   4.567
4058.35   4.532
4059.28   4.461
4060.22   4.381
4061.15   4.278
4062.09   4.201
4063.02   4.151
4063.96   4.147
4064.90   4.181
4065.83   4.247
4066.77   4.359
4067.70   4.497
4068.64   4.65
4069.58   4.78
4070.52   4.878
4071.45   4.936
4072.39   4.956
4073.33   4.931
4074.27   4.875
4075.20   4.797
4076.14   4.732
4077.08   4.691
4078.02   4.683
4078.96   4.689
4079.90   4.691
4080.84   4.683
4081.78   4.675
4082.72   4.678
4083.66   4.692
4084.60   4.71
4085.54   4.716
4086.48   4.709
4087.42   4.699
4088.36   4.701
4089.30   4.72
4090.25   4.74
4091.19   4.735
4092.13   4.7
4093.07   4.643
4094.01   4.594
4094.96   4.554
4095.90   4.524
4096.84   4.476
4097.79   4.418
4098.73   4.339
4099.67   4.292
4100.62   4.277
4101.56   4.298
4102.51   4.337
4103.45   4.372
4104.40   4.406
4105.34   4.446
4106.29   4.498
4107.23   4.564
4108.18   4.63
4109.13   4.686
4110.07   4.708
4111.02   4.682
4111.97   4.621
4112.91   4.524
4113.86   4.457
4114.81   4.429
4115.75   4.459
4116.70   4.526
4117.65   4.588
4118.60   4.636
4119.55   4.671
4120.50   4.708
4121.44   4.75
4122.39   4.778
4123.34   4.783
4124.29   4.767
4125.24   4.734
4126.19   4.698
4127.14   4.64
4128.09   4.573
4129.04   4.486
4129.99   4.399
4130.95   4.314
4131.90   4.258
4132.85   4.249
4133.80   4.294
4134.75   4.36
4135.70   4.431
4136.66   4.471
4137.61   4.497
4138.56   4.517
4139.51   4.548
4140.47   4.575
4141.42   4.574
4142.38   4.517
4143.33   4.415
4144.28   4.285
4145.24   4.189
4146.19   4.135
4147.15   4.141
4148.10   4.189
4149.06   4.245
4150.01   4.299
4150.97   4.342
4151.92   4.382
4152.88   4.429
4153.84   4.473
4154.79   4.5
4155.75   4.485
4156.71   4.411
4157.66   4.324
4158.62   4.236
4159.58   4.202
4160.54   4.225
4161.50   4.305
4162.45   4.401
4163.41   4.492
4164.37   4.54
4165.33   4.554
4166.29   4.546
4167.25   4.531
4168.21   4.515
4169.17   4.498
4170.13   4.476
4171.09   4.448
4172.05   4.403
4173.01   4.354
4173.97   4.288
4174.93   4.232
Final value 0.5 angstrom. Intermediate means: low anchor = 4.99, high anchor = 4.67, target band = 4.76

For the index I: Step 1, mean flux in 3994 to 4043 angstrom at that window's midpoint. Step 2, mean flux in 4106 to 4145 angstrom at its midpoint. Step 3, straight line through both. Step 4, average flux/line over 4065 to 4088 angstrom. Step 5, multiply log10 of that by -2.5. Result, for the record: -0.01 mag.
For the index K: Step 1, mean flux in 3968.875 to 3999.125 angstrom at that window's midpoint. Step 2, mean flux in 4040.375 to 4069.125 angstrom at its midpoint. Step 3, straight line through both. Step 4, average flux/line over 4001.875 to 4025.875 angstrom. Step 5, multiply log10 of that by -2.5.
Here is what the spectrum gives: -0.24 mag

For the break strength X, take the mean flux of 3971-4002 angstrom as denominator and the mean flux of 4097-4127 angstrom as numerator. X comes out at 1.20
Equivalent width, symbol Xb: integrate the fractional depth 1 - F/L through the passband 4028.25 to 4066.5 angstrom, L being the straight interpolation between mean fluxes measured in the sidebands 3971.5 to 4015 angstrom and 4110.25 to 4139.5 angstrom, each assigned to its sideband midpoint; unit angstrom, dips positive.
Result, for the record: -2.1 angstrom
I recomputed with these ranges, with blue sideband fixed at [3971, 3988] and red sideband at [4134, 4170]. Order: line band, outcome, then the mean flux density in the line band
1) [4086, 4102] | -0.129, 4.56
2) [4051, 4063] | -0.161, 4.43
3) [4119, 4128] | -0.120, 4.72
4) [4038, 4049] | -0.220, 4.58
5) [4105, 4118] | -0.101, 4.56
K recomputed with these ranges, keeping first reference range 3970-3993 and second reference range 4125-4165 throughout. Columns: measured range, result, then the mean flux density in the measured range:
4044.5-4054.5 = -0.148 mag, 4.44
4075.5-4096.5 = -0.150 mag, 4.68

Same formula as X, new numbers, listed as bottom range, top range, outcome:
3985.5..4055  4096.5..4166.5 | 0.96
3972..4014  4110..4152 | 1.09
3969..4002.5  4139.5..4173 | 1.19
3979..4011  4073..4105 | 1.06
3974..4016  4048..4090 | 1.07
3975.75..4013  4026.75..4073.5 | 1.07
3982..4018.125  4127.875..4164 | 0.96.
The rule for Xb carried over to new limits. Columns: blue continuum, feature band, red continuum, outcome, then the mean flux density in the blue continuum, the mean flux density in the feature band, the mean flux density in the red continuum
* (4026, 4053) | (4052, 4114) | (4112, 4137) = 0.4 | 4.65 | 4.56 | 4.54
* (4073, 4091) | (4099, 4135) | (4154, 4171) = 0.6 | 4.73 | 4.52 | 4.43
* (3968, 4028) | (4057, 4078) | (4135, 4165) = -1.5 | 4.16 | 4.56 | 4.38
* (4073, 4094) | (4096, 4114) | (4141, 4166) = 0.5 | 4.72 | 4.48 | 4.36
